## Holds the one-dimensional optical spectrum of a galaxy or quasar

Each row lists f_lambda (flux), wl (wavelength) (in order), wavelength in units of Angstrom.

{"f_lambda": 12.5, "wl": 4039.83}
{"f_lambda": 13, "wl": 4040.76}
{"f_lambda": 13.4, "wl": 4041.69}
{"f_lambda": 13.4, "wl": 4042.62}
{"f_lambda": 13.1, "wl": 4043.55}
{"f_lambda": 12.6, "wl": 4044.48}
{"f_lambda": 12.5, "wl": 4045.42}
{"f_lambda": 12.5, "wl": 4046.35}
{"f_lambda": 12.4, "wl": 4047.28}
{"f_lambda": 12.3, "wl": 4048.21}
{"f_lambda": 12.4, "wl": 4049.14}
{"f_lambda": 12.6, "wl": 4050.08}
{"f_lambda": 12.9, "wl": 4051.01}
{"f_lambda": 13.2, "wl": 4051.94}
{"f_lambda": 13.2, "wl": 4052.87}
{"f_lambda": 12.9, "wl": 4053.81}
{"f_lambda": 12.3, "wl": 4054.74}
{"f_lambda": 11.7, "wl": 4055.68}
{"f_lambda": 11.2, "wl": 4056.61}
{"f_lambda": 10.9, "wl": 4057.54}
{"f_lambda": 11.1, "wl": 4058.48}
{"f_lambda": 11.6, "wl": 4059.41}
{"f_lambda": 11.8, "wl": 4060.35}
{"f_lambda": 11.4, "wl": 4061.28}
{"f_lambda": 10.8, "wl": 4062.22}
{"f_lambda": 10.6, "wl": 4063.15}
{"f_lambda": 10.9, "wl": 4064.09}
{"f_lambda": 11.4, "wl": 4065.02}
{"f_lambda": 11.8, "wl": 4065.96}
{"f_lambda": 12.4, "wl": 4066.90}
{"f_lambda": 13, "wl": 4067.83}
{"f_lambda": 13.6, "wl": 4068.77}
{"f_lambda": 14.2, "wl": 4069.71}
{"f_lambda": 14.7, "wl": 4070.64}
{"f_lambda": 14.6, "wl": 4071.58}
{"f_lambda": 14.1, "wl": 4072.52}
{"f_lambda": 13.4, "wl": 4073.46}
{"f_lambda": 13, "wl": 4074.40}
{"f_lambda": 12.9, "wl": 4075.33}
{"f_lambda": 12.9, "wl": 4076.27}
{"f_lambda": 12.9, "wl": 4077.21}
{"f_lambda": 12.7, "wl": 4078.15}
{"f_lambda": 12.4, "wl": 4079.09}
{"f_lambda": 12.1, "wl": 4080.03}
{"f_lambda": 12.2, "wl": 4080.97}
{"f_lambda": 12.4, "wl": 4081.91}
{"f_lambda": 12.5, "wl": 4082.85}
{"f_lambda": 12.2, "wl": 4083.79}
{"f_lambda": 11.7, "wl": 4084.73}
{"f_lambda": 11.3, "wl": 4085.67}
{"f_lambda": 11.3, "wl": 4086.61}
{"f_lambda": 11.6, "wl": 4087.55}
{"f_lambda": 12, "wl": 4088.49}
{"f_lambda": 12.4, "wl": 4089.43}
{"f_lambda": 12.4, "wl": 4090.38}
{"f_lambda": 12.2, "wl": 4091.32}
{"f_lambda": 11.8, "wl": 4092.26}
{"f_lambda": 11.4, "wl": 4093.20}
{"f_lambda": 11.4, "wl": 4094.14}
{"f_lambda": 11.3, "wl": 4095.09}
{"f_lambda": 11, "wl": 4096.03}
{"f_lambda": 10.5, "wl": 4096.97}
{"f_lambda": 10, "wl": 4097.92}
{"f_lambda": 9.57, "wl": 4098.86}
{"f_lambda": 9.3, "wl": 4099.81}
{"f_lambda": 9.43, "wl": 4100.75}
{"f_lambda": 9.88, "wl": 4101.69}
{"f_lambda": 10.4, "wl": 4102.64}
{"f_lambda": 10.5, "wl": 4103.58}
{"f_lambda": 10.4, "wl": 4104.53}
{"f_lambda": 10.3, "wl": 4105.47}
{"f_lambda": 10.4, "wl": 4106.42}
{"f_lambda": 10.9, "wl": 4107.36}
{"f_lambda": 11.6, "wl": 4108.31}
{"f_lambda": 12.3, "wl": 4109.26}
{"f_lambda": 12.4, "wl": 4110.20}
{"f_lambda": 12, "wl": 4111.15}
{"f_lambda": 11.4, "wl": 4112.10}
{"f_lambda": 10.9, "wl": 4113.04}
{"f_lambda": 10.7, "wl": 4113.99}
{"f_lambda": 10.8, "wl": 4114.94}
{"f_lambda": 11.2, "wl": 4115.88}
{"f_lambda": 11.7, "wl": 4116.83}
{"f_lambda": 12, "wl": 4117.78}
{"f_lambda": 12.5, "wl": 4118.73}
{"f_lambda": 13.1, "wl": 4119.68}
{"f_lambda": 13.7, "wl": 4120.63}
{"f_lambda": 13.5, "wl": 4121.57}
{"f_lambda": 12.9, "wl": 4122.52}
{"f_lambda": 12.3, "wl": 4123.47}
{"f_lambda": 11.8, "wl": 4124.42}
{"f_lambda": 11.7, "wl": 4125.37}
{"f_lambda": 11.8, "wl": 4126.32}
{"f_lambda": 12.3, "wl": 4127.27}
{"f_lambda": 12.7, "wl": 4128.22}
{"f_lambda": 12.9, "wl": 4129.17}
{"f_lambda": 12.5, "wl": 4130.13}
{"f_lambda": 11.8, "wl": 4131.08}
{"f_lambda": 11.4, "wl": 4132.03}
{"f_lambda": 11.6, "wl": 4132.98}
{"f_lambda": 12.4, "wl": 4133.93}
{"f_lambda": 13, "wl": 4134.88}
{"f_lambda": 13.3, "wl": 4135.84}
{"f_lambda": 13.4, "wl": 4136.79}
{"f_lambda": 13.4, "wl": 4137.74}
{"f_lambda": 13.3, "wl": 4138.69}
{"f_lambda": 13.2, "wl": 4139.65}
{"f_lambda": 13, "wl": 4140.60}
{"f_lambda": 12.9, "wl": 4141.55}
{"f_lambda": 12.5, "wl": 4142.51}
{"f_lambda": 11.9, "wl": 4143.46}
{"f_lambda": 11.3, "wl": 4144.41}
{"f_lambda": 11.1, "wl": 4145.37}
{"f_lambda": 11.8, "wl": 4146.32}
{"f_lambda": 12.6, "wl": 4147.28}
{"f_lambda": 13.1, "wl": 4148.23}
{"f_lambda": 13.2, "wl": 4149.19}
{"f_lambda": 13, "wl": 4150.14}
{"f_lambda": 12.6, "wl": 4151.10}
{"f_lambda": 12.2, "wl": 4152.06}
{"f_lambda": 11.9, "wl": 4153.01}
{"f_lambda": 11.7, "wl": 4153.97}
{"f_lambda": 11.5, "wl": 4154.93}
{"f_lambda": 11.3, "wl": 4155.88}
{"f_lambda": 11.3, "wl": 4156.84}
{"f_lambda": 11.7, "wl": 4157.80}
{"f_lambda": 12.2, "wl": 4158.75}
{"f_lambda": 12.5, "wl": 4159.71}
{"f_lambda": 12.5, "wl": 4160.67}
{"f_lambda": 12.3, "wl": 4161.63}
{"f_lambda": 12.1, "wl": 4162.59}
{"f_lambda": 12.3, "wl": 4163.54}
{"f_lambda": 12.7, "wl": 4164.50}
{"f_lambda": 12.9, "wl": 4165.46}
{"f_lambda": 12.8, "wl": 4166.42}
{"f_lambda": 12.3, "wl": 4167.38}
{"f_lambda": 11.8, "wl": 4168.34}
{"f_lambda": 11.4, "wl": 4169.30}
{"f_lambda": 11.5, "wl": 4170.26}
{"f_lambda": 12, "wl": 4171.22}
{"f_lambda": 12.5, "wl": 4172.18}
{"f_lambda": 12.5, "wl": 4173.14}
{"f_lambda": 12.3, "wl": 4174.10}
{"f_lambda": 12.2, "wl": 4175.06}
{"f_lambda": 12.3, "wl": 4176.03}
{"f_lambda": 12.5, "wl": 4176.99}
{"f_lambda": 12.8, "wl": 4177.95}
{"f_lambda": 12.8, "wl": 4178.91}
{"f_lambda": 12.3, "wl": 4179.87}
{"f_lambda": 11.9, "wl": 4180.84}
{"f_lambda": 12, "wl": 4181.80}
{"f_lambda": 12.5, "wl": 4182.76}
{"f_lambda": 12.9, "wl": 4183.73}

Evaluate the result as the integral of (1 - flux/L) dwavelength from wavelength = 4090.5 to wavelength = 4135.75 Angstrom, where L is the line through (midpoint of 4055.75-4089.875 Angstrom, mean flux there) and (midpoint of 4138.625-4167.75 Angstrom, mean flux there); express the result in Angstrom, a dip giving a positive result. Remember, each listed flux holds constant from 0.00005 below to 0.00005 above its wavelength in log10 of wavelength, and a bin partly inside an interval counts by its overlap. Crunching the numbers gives 2.7 Angstrom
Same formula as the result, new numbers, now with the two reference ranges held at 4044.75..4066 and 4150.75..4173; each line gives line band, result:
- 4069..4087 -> -1.3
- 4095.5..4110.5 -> 1.8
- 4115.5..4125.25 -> -0.3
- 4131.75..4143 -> -0.7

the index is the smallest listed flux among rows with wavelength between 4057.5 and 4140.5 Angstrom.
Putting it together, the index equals 9.3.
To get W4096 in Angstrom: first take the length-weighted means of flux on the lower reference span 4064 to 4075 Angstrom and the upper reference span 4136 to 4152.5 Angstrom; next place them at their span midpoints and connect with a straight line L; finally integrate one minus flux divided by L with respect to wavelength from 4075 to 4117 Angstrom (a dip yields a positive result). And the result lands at 5.1 Angstrom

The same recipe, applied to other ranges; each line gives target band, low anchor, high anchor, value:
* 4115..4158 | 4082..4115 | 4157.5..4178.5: -2.1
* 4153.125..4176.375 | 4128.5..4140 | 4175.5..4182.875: 0.7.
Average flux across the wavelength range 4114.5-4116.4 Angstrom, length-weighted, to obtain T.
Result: 11.1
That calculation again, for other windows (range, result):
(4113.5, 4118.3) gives 11.3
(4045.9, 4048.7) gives 12.4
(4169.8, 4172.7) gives 12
